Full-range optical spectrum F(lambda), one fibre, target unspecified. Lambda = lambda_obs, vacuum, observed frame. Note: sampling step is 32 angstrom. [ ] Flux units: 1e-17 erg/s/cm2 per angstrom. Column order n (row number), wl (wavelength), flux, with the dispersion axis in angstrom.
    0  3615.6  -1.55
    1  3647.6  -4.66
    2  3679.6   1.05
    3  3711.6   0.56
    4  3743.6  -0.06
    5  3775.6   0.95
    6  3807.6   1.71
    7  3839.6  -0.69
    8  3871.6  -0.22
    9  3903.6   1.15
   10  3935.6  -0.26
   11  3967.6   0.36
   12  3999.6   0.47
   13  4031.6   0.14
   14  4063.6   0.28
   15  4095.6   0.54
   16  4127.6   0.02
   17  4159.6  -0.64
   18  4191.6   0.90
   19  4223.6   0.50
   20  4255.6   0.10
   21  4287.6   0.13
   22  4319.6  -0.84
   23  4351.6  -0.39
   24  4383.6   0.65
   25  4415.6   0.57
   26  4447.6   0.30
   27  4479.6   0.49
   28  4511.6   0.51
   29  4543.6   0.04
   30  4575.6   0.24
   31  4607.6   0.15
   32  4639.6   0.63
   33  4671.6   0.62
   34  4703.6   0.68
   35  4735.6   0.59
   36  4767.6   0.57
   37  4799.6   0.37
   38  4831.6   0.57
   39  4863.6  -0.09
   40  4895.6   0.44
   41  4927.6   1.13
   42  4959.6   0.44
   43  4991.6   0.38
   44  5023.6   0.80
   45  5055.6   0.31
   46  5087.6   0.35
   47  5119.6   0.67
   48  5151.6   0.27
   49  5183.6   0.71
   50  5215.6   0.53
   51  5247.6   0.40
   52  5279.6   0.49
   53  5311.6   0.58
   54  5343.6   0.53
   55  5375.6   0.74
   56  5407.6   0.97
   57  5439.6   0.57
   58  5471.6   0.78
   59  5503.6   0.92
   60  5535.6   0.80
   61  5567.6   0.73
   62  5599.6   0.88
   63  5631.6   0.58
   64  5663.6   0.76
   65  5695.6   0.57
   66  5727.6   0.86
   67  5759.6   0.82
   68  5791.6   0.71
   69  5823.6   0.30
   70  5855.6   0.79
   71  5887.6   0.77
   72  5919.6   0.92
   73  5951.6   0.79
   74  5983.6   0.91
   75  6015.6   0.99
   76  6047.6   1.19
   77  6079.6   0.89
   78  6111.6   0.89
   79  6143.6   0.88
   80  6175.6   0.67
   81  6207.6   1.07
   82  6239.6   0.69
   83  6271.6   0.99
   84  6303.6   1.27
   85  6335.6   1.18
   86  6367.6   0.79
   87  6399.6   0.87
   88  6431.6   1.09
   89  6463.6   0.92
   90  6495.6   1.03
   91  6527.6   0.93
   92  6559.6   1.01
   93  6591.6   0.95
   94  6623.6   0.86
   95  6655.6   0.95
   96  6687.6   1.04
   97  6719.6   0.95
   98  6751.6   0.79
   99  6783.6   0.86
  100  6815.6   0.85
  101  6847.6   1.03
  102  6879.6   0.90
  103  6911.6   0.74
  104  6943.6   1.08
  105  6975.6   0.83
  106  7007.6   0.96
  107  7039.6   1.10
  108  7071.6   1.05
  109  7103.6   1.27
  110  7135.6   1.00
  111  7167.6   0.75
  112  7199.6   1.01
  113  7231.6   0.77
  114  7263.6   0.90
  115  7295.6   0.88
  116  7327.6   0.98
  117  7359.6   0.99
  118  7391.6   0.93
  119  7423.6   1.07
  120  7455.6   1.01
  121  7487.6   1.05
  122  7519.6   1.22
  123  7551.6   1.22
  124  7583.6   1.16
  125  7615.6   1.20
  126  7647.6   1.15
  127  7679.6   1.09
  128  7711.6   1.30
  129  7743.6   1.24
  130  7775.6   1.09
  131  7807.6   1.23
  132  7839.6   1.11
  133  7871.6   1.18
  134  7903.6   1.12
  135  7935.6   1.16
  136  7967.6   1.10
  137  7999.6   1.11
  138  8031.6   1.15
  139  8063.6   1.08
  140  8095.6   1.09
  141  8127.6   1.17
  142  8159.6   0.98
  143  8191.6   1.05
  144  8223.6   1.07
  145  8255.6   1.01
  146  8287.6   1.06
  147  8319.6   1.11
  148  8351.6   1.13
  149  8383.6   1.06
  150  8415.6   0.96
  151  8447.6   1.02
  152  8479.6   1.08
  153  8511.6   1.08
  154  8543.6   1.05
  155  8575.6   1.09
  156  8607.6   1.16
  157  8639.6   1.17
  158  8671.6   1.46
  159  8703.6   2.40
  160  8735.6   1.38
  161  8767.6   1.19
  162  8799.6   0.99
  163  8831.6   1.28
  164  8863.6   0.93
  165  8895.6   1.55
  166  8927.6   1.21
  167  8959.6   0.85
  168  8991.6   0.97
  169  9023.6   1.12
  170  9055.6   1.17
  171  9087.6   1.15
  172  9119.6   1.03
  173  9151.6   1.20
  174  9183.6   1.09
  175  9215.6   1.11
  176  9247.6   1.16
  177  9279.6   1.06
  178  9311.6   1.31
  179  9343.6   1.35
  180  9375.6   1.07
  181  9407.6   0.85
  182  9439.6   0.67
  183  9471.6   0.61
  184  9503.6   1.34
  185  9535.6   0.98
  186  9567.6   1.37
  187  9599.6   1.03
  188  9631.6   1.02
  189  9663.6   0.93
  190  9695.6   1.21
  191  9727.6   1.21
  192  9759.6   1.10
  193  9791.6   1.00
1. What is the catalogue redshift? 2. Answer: 0.324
